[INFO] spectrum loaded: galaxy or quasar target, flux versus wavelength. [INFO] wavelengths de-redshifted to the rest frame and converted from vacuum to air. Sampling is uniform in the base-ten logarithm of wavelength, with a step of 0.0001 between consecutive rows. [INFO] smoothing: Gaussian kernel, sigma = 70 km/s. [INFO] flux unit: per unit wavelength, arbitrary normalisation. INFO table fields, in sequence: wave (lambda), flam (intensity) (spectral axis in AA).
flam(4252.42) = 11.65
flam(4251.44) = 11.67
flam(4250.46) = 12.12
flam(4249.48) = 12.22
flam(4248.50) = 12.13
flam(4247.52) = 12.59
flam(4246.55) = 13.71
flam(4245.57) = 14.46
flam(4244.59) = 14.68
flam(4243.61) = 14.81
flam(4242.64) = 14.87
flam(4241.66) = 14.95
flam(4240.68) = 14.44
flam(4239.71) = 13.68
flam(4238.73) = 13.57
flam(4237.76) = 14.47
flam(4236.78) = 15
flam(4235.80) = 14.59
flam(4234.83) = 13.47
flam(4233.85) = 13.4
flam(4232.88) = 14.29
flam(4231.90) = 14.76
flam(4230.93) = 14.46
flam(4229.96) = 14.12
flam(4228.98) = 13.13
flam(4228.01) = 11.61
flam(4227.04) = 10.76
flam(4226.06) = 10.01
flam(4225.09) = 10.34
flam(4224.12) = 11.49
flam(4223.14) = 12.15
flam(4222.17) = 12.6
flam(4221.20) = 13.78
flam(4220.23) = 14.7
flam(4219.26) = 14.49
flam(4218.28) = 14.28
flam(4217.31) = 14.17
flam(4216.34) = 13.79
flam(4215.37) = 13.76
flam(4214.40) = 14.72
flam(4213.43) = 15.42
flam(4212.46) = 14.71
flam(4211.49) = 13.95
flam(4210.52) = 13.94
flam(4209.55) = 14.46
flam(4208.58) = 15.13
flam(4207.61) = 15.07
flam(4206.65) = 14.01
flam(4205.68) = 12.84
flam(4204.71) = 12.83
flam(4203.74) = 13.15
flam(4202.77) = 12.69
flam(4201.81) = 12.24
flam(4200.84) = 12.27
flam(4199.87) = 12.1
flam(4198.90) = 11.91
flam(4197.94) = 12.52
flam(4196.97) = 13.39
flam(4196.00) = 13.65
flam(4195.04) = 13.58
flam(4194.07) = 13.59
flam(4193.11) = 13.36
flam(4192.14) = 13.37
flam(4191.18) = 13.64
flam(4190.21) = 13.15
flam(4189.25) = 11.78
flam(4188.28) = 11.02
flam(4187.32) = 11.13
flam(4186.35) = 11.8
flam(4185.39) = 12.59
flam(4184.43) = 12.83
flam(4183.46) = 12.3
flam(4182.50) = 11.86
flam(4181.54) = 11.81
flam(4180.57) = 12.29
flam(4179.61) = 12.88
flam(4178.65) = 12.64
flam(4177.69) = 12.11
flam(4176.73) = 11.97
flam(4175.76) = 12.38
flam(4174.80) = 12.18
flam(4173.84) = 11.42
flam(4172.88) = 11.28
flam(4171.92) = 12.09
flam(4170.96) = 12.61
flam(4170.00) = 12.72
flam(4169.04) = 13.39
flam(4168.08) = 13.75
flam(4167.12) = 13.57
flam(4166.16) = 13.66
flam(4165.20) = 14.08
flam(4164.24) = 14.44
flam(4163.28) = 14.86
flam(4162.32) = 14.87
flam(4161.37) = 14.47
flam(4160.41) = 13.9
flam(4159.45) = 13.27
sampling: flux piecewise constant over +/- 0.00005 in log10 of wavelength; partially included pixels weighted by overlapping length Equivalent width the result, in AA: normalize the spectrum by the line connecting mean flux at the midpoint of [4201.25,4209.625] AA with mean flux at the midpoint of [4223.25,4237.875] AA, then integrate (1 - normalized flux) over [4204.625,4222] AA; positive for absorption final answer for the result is -1.1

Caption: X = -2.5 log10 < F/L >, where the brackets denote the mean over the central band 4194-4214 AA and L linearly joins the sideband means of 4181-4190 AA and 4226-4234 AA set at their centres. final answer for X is -0.09 mag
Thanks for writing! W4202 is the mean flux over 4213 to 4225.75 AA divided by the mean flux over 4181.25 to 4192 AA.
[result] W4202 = 1.10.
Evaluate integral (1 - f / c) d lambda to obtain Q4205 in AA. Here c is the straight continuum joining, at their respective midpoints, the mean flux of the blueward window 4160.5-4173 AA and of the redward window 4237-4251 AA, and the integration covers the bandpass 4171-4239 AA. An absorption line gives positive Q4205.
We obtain 3.2 AA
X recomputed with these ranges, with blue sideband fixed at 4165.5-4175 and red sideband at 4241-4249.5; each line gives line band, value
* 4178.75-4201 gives 0.04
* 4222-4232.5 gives 0.11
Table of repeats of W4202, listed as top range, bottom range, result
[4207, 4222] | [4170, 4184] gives 1.18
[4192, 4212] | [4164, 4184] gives 1.06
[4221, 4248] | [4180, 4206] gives 1.07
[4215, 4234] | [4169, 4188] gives 1.08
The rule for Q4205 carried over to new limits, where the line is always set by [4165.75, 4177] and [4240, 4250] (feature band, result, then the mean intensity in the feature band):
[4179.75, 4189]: 0.59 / 12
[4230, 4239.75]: -0.35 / 14.2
